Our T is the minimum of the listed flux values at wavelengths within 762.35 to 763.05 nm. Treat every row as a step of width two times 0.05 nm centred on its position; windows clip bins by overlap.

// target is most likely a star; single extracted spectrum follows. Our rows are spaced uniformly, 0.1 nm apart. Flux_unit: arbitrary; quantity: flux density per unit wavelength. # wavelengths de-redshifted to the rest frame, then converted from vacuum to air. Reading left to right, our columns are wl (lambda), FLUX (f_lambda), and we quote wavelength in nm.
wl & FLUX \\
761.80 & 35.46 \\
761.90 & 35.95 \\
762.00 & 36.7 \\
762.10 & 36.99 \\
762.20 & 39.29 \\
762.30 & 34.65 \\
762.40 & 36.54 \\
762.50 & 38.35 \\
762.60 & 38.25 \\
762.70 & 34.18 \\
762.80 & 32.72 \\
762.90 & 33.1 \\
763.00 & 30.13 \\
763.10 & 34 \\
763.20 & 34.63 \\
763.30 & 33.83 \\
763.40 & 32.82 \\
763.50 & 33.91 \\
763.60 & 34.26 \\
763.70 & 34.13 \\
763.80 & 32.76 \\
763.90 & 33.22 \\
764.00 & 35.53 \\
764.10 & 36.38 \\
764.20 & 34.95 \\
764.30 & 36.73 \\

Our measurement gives 30.13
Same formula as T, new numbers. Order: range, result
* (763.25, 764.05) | 32.76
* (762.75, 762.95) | 32.72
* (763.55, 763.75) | 34.13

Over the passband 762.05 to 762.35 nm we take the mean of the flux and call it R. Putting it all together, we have 37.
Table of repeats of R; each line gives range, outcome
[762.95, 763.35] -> 33.1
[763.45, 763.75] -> 34.1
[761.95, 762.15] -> 36.8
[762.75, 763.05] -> 32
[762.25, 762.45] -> 35.6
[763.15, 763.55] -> 33.8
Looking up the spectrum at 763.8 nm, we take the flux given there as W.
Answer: 32.76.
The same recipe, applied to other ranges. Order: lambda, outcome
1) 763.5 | 33.91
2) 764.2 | 34.95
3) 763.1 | 34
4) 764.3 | 36.73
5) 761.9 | 35.95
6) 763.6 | 34.26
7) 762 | 36.7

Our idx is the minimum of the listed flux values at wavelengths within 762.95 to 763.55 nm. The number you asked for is 30.13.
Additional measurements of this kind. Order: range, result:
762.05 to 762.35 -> 34.65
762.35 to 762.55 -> 36.54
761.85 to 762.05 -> 35.95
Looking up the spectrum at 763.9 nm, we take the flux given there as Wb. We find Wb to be 33.22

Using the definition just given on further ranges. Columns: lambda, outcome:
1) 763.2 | 34.63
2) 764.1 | 36.38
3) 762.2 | 39.29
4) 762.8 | 32.72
